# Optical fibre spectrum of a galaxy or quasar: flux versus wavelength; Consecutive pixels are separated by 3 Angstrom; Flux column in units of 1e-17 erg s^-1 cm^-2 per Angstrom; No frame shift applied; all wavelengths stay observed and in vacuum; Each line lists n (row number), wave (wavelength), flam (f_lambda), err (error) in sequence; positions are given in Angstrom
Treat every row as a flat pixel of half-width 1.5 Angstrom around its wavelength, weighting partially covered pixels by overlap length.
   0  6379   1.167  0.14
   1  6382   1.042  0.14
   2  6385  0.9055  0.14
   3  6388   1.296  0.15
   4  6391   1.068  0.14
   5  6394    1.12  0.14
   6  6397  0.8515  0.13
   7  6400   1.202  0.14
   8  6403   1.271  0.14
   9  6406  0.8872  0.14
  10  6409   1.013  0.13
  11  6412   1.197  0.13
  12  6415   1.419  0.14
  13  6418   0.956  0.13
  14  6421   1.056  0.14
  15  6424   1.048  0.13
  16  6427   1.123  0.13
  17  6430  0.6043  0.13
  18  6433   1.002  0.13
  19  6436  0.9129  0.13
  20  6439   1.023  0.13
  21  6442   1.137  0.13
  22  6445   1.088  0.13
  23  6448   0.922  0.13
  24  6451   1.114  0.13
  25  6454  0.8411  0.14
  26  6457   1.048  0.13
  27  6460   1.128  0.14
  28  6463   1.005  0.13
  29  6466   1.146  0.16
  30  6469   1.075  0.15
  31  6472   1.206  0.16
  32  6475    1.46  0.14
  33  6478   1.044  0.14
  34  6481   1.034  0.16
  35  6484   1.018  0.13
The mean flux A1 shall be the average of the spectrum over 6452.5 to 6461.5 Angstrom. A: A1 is 1.01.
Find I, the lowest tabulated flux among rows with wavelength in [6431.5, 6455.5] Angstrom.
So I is 0.8411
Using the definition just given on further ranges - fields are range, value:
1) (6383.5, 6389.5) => 0.9055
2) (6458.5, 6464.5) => 1.005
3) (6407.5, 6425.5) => 0.956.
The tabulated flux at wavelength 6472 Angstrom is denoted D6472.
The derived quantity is 1.206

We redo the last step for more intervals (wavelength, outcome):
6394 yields 1.12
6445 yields 1.088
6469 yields 1.075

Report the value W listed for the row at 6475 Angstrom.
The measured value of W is 1.46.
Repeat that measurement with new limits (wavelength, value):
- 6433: 1.002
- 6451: 1.114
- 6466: 1.146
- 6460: 1.128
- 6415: 1.419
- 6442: 1.137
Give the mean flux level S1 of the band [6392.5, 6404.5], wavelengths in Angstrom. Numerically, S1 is 1.11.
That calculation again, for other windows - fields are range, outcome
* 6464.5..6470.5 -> 1.11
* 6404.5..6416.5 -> 1.13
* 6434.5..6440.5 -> 0.968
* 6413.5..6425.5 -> 1.12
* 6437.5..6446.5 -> 1.08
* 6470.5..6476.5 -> 1.33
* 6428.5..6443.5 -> 0.936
